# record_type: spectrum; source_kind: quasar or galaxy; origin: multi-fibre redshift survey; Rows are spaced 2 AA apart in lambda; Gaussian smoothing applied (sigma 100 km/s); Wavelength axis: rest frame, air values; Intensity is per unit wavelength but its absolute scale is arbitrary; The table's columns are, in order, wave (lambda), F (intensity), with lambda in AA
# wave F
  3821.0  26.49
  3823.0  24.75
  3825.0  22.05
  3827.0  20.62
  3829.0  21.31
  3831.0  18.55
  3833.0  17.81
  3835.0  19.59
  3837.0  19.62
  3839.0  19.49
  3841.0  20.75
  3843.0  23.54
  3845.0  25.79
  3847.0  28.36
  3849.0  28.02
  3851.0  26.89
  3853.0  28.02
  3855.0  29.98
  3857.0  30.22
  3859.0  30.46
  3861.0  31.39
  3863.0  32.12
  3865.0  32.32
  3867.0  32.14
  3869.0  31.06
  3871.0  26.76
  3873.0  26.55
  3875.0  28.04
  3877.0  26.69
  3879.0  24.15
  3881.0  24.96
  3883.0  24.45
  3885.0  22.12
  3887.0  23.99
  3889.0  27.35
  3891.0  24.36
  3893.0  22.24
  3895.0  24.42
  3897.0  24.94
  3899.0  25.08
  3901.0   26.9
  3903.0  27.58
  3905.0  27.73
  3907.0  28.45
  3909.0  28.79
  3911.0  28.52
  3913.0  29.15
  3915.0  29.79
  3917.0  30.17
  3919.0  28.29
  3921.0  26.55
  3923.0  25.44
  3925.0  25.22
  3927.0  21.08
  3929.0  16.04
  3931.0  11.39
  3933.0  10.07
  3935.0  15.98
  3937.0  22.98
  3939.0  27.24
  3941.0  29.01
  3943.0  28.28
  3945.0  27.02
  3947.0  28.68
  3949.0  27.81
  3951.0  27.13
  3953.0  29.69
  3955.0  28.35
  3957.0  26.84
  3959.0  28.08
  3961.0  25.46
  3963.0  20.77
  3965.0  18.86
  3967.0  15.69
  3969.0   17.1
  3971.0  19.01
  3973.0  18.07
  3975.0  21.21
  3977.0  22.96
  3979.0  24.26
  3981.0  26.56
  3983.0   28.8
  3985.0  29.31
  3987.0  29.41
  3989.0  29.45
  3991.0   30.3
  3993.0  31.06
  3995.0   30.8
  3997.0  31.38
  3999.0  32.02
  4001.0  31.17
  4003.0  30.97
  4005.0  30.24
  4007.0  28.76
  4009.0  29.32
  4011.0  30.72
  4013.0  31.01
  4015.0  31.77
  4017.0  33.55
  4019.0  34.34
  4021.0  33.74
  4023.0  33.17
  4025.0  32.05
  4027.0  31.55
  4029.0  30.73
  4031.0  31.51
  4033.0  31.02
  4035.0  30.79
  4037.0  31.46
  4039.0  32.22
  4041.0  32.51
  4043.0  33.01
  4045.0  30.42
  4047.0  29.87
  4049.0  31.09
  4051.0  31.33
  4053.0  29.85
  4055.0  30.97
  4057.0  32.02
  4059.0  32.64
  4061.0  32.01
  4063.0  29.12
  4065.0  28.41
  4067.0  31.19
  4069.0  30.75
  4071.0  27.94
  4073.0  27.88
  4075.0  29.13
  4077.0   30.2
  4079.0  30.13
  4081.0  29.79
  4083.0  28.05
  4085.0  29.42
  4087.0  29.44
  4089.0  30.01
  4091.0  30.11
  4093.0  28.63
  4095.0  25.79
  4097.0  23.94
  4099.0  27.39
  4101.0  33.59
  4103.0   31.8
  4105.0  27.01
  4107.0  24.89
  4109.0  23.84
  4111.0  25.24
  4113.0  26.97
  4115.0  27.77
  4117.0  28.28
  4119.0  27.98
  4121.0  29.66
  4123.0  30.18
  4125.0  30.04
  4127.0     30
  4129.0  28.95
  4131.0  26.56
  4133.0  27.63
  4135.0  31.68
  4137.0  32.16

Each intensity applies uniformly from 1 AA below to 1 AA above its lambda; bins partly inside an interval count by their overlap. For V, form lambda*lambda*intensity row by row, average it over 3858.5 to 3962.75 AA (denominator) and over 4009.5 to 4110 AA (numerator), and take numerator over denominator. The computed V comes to 1.25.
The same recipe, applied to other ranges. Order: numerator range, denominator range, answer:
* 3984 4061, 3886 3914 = 1.26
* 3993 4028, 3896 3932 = 1.29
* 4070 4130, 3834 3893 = 1.21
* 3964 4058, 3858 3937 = 1.20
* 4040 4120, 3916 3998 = 1.26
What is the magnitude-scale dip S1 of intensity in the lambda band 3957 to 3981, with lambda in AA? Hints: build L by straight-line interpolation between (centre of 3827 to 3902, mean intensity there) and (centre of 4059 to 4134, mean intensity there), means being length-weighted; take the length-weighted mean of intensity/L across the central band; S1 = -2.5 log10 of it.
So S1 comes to 0.247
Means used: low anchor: 25.6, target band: 21.5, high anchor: 28.7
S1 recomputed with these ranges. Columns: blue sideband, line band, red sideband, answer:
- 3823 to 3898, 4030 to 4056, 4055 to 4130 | -0.111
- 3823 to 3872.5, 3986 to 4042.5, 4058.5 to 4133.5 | -0.133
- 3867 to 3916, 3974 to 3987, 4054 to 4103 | 0.088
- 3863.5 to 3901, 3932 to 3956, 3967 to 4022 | 0.090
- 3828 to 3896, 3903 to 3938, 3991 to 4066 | 0.153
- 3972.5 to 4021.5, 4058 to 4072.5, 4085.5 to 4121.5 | -0.067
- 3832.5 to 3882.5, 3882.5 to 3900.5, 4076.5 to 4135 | 0.106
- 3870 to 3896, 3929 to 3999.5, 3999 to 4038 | 0.174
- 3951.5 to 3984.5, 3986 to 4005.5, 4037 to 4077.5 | -0.195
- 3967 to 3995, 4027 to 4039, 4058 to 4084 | -0.127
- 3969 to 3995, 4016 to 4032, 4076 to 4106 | -0.205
